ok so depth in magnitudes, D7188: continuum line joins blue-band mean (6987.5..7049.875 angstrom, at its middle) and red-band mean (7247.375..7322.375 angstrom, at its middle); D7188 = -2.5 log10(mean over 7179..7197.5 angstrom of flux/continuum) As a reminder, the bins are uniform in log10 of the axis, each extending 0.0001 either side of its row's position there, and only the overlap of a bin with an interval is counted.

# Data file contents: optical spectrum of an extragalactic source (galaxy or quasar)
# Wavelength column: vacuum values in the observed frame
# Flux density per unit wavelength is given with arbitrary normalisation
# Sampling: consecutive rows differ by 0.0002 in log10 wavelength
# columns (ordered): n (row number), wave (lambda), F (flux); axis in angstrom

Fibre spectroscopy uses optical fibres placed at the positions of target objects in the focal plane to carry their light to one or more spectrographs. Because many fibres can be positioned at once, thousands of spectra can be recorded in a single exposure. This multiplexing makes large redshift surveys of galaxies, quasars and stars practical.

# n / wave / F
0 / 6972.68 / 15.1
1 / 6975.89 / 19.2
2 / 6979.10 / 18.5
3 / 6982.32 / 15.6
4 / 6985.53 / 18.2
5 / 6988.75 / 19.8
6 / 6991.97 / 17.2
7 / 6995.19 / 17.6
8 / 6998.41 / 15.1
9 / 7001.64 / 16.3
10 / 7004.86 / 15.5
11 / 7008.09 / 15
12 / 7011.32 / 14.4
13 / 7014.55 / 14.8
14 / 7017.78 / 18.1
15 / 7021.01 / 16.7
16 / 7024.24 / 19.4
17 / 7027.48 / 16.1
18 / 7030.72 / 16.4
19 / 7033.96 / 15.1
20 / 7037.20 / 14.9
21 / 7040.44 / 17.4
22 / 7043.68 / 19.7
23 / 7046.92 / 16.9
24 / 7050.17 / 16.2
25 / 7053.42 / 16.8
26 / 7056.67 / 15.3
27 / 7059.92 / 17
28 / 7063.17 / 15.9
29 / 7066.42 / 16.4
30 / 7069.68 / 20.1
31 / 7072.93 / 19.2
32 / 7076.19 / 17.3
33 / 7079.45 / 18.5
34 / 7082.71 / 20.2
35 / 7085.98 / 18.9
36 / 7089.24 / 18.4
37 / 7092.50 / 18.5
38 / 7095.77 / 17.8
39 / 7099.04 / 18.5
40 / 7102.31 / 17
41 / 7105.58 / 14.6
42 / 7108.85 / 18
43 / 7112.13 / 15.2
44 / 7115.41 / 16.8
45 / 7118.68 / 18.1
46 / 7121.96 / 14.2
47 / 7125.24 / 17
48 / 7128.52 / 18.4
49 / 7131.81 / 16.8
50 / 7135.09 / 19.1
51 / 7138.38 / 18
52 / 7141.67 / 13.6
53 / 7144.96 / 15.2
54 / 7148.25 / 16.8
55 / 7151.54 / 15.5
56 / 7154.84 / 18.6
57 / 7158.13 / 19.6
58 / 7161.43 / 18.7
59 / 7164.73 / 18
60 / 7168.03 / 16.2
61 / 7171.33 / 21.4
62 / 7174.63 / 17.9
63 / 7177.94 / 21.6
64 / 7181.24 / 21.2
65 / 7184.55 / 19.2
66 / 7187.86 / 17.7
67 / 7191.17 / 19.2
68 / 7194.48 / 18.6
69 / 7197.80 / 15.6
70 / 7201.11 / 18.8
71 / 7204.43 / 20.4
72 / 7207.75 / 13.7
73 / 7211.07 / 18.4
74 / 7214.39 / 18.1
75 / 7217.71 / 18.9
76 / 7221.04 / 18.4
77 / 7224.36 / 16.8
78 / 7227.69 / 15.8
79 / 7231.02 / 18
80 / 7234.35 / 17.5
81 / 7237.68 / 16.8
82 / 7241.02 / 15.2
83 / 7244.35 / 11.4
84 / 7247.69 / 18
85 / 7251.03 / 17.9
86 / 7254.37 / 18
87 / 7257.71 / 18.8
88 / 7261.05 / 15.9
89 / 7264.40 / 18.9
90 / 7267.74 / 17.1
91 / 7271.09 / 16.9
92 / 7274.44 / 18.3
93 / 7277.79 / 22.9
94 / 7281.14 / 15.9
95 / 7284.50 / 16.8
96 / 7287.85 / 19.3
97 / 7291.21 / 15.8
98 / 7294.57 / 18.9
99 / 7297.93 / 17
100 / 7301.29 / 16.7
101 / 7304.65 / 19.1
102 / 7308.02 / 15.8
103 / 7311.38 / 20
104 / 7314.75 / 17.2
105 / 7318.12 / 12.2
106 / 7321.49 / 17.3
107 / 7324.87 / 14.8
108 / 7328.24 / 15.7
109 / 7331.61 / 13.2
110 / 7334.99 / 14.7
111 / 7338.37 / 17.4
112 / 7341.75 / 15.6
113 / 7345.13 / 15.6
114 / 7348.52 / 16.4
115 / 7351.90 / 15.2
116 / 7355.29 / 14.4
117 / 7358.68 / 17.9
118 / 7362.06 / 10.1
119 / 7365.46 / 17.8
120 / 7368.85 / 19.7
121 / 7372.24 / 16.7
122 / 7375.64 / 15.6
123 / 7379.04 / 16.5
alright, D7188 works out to -0.11 mag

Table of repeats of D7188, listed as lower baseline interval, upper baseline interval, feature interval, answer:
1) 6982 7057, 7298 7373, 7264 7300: -0.112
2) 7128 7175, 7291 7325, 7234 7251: 0.088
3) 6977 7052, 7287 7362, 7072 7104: -0.111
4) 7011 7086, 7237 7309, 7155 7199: -0.095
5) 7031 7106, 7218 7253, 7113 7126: 0.051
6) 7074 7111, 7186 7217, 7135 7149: 0.107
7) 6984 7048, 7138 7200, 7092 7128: 0.041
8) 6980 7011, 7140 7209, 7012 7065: 0.022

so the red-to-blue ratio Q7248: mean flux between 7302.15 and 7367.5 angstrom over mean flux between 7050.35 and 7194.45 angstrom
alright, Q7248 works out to 0.9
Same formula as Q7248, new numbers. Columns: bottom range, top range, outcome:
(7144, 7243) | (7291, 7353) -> 0.91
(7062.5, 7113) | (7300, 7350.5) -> 0.90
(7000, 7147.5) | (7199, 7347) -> 1.00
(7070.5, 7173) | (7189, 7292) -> 1.00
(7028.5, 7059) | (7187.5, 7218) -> 1.08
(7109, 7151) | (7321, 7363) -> 0.92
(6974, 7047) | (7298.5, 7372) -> 0.95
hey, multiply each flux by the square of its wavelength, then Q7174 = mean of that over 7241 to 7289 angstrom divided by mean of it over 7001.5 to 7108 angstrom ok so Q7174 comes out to 1.1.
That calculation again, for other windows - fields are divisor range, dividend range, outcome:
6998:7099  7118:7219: 1.08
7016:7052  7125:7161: 1.04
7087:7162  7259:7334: 1.04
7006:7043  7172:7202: 1.22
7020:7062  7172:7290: 1.12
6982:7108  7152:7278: 1.10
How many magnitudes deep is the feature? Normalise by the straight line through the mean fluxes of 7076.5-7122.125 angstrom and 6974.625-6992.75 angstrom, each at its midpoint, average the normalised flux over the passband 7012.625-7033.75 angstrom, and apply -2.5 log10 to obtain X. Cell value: 0.07 mag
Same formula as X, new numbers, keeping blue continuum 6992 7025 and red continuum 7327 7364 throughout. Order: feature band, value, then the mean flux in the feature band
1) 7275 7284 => -0.227 mag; 18.9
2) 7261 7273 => -0.133 mag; 17.4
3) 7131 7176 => -0.116 mag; 17.5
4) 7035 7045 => -0.065 mag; 17.1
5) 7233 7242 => -0.073 mag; 16.6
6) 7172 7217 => -0.187 mag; 18.6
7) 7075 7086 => -0.171 mag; 18.7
